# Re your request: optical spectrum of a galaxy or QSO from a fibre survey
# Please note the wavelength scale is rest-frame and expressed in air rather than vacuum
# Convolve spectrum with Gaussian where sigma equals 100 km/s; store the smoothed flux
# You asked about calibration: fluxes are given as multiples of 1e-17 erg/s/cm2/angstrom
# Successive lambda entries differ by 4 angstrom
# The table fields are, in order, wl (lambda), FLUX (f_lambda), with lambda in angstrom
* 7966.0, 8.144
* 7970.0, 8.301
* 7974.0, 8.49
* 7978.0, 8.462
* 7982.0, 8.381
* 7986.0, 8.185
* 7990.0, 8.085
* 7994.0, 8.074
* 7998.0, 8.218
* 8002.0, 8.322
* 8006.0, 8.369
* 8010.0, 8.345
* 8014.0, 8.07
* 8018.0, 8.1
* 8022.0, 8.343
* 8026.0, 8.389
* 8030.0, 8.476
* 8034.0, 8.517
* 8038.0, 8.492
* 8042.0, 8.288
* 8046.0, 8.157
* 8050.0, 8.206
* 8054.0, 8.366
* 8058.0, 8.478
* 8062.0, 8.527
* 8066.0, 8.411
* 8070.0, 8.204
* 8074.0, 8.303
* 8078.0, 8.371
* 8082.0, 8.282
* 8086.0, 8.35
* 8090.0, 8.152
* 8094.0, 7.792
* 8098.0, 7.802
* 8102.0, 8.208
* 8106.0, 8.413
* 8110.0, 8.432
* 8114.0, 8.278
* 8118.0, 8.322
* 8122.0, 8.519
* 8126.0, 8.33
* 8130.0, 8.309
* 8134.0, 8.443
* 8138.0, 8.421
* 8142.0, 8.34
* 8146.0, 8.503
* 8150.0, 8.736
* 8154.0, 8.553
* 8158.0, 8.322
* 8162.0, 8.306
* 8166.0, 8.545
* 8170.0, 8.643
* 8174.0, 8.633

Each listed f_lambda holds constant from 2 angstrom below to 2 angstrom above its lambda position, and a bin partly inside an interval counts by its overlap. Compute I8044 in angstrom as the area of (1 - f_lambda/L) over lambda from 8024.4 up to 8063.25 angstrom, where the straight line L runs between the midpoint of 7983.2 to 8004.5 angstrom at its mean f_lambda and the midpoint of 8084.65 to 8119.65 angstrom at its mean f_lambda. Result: -0.9 angstrom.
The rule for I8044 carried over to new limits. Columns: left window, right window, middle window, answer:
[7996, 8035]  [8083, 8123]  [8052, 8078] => -0.4 angstrom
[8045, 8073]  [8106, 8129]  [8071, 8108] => 0.8 angstrom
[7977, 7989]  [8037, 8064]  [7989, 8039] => 0.2 angstrom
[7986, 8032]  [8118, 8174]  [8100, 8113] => 0.1 angstrom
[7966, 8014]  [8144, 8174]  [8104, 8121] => 0.2 angstrom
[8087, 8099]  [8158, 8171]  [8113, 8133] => -0.5 angstrom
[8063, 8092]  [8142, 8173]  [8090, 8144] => 0.8 angstrom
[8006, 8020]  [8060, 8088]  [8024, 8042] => -0.4 angstrom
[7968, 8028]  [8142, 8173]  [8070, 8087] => 0.2 angstrom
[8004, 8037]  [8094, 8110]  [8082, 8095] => 0.0 angstrom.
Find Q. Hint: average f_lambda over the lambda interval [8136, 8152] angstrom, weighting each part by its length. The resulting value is 8.5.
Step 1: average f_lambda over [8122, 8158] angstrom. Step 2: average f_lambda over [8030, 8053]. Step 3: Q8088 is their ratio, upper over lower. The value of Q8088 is 1.01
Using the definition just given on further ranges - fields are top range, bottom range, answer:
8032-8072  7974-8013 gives 1.01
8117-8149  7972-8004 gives 1.02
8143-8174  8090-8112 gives 1.05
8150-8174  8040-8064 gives 1.02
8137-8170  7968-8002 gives 1.02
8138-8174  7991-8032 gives 1.03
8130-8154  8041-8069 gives 1.02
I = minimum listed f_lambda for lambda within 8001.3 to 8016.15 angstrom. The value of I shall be 8.07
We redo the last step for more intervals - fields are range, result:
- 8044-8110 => 7.792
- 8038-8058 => 8.157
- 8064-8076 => 8.204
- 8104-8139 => 8.278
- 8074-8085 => 8.282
